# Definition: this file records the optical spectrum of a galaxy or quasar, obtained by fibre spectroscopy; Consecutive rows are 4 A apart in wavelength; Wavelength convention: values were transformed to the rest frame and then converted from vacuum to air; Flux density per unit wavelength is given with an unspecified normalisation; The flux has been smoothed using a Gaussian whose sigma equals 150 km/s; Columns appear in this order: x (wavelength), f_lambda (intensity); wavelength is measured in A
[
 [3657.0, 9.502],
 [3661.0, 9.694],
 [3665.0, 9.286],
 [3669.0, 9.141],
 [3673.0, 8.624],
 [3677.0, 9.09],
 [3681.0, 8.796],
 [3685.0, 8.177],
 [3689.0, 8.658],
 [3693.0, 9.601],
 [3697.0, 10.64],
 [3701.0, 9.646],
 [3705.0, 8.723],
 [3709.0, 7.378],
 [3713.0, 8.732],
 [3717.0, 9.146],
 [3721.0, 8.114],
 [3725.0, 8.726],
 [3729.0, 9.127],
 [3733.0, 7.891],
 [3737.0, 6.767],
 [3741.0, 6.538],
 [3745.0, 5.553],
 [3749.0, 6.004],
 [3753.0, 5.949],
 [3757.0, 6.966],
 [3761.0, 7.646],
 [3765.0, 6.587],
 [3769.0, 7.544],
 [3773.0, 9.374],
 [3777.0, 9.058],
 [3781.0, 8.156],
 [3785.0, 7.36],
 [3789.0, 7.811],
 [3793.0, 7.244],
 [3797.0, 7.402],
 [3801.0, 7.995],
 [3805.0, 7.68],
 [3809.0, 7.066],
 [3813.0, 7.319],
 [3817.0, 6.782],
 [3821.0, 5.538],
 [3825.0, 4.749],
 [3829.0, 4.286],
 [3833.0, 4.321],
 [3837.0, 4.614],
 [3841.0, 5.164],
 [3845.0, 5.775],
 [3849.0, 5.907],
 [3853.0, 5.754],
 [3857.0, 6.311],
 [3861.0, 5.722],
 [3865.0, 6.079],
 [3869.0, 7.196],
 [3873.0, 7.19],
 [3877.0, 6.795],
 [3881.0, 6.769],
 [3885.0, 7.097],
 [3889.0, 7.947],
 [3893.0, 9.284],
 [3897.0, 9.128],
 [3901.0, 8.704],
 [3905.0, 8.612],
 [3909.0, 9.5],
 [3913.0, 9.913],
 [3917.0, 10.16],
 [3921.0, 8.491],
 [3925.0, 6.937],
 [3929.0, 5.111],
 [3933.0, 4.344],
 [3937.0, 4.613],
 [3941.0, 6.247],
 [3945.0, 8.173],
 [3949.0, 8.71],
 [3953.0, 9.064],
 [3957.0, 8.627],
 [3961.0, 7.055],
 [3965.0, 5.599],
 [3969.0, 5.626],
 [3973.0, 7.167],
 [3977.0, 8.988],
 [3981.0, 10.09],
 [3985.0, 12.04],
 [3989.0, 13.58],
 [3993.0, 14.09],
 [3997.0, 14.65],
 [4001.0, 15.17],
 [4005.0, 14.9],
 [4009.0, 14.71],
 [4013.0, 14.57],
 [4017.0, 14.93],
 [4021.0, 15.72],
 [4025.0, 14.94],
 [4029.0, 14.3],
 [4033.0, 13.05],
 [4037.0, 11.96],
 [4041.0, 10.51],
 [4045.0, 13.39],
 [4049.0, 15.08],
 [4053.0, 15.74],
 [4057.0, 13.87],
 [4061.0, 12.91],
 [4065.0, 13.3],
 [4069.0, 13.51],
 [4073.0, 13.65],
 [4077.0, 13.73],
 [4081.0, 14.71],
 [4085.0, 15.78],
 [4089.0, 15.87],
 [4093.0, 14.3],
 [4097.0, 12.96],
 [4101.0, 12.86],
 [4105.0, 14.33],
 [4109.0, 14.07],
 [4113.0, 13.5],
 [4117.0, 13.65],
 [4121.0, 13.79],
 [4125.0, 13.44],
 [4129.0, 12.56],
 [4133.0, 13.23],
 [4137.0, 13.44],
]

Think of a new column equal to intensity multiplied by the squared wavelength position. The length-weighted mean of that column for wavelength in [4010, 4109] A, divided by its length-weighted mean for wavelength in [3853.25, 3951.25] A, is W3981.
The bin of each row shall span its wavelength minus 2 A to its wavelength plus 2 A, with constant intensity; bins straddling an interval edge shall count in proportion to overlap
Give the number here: 2.0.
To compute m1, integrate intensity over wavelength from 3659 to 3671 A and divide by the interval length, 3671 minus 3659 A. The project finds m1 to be 9.37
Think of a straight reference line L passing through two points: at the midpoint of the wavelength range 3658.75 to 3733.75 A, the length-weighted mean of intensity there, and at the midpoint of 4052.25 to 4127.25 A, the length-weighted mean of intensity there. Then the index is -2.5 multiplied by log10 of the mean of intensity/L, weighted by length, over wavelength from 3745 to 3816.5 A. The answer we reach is 0.33 mag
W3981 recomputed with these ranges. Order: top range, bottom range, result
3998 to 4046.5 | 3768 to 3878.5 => 2.34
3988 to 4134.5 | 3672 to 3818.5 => 2.07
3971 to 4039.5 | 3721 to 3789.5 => 2.01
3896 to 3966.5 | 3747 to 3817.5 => 1.12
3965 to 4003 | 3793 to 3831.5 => 1.84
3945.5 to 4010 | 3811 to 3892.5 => 1.83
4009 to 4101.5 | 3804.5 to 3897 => 2.44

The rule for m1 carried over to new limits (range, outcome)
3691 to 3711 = 9.2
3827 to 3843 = 4.6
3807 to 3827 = 6.29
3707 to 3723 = 8.34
